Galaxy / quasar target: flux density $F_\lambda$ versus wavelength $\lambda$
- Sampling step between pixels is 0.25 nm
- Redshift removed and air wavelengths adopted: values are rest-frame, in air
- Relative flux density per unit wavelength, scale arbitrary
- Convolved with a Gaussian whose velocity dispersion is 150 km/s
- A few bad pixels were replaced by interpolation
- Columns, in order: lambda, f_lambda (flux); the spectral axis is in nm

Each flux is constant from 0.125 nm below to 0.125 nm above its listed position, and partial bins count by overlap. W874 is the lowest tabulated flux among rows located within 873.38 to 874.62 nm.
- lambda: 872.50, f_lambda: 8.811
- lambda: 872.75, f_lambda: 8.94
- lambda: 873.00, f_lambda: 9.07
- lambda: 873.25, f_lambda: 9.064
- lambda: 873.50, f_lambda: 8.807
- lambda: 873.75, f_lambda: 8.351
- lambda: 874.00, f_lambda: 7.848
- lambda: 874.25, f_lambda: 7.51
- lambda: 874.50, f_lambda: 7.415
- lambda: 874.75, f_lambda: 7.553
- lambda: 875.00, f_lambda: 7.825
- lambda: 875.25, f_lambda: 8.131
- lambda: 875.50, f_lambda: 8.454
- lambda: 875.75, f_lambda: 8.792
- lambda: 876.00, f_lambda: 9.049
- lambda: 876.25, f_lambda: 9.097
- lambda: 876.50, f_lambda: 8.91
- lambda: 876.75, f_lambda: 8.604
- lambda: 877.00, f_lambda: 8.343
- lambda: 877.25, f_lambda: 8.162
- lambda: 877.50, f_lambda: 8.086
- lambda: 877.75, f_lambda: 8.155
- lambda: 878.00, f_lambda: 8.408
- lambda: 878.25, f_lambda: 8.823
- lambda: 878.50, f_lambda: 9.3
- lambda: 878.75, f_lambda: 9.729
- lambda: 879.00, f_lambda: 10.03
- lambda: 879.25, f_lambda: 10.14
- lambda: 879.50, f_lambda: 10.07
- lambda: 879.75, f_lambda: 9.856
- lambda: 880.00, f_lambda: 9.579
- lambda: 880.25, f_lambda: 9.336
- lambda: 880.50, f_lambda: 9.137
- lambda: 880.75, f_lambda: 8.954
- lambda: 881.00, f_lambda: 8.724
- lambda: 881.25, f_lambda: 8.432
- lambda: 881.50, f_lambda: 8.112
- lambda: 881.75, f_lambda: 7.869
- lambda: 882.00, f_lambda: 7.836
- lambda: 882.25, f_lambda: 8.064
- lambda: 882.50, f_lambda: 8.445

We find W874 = 7.415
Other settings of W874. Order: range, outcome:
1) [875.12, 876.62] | 8.131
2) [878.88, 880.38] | 9.336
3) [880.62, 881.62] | 8.112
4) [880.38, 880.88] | 8.954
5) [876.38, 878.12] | 8.086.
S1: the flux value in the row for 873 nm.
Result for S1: 9.07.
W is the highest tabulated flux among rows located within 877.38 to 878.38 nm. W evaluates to 8.823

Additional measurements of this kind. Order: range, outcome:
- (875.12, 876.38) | 9.097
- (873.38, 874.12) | 8.807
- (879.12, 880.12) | 10.14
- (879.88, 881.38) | 9.579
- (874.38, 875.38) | 8.131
